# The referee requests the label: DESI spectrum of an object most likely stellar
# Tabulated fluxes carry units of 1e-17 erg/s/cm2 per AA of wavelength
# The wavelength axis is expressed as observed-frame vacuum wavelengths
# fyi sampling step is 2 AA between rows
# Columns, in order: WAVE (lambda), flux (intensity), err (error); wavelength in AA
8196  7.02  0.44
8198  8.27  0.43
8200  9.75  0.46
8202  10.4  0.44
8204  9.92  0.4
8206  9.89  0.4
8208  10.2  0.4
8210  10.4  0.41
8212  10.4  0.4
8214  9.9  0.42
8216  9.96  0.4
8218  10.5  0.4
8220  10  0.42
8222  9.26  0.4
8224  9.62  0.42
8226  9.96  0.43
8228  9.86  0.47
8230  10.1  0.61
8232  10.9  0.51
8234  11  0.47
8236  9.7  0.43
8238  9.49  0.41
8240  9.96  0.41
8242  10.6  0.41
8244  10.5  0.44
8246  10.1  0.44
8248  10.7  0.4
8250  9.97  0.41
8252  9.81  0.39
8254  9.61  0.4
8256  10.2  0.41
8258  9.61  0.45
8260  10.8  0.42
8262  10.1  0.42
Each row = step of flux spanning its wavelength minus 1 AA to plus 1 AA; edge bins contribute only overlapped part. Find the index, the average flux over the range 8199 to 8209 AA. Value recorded 10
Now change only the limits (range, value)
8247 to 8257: 10.1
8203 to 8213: 10.2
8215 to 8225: 9.87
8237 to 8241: 9.73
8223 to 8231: 9.88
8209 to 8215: 10.2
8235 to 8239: 9.59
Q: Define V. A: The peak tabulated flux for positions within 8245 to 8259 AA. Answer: 10.7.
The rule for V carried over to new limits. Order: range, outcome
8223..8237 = 11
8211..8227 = 10.5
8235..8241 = 9.96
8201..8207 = 10.4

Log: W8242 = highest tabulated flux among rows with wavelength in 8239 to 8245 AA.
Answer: 10.6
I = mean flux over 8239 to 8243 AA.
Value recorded 10.3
